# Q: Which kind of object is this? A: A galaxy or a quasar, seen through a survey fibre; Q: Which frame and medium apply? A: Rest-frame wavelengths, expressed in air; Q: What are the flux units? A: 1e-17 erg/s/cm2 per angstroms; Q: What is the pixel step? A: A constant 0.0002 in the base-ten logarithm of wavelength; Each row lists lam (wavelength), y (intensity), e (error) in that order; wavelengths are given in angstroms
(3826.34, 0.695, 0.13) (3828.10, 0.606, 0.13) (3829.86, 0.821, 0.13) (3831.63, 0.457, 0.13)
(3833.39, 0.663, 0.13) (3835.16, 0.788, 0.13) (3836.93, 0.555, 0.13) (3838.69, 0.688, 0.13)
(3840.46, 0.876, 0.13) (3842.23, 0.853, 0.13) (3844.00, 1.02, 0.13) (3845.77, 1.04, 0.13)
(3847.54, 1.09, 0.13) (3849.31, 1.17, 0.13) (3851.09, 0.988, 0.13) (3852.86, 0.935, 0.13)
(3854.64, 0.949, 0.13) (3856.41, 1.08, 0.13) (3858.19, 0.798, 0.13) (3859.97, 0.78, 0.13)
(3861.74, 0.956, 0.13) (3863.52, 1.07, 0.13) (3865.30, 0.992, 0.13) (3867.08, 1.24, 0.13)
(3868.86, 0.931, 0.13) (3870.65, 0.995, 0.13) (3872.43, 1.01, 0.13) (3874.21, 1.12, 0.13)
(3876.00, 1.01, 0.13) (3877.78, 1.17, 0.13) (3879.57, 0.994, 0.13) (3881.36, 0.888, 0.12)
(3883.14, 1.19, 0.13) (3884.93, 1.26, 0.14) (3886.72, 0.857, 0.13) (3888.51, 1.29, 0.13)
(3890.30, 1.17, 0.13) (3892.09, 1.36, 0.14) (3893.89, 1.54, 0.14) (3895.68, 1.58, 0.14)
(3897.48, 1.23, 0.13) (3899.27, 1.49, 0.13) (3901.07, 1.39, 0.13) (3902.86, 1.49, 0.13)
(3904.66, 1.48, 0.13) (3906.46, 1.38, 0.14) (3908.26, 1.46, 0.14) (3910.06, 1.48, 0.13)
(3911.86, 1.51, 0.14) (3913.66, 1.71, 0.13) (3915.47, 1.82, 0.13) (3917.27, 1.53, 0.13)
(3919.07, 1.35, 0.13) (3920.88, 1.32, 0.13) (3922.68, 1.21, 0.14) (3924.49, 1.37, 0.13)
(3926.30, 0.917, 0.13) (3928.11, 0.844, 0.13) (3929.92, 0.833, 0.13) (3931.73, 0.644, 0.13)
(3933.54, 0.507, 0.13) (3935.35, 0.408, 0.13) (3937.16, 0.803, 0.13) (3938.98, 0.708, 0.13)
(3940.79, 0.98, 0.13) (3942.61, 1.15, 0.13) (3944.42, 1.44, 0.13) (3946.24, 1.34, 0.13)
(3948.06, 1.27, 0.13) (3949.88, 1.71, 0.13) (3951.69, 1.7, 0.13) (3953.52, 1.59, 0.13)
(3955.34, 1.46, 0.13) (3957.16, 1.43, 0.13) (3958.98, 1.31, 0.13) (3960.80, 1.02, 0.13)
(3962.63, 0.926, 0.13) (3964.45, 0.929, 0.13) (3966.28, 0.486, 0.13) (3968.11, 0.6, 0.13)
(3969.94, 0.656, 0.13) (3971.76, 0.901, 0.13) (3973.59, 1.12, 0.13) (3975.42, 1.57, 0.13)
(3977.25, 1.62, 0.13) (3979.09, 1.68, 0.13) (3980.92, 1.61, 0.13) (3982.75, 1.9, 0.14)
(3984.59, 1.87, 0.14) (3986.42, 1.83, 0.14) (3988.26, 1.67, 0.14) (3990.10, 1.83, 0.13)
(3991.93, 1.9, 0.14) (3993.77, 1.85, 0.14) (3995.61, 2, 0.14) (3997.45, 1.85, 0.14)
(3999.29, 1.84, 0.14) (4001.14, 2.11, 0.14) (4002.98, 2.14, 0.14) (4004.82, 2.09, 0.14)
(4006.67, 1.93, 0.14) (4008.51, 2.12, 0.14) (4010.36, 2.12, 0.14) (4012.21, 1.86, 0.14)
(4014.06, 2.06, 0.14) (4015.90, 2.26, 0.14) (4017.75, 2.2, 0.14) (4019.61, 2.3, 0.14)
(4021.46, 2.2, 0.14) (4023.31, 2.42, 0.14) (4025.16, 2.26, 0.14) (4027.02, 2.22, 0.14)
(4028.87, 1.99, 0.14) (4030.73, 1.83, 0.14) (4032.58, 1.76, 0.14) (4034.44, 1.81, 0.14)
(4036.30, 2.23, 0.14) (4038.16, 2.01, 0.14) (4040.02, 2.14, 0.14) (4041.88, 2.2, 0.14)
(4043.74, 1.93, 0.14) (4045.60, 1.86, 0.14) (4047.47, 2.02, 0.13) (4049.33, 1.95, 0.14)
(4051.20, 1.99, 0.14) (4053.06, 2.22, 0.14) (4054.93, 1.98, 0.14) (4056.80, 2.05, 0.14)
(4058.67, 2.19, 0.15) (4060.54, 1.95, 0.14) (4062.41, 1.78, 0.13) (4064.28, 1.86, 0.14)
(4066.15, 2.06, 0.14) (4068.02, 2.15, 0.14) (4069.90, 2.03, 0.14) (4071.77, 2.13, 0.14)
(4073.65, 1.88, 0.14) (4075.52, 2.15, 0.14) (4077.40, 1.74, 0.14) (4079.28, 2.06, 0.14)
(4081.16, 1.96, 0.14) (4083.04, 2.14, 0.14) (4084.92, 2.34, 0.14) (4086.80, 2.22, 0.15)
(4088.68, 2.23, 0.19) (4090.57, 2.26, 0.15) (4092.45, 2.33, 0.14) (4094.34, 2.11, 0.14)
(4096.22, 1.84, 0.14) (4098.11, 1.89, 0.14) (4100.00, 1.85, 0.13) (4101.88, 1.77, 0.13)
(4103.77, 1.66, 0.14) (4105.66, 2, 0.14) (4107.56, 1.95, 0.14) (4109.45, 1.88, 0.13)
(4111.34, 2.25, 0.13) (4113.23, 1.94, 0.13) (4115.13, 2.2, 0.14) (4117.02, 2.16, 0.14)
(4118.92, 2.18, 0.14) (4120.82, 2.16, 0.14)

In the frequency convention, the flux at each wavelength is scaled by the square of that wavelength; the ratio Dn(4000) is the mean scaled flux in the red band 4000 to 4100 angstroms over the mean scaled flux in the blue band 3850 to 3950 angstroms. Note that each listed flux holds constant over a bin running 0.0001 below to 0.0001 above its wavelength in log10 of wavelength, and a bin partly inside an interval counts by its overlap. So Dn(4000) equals 1.9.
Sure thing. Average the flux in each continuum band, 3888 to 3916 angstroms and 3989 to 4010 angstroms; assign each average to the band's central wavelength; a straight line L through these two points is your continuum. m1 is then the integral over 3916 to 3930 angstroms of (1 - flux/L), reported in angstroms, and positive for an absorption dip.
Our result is 3.2 angstroms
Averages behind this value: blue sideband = 1.46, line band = 1.21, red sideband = 1.97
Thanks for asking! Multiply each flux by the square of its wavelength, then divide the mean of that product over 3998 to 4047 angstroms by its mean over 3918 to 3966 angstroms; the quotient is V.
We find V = 1.93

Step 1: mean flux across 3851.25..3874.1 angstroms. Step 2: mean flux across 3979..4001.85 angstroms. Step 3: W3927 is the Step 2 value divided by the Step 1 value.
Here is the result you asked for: 1.9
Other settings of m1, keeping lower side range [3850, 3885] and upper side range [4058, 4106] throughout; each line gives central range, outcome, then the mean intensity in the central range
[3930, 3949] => 6.1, 0.923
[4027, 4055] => -2.7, 2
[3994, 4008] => -3.0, 1.99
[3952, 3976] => 6.2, 1.09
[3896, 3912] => -3.4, 1.44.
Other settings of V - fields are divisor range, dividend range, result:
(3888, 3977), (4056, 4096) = 1.84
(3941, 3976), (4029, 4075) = 1.78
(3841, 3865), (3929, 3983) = 1.22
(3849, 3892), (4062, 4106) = 2.16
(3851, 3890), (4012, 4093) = 2.21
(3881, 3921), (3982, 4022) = 1.51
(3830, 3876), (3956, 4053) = 2.09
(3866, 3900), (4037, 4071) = 1.88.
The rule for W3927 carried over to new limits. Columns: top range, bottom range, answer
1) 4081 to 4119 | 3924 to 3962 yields 1.85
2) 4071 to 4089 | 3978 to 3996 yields 1.15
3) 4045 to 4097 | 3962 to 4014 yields 1.27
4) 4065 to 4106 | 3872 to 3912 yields 1.60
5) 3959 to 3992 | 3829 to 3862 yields 1.53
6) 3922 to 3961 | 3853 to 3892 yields 1.08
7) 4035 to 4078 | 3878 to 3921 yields 1.48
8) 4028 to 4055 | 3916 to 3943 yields 2.04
